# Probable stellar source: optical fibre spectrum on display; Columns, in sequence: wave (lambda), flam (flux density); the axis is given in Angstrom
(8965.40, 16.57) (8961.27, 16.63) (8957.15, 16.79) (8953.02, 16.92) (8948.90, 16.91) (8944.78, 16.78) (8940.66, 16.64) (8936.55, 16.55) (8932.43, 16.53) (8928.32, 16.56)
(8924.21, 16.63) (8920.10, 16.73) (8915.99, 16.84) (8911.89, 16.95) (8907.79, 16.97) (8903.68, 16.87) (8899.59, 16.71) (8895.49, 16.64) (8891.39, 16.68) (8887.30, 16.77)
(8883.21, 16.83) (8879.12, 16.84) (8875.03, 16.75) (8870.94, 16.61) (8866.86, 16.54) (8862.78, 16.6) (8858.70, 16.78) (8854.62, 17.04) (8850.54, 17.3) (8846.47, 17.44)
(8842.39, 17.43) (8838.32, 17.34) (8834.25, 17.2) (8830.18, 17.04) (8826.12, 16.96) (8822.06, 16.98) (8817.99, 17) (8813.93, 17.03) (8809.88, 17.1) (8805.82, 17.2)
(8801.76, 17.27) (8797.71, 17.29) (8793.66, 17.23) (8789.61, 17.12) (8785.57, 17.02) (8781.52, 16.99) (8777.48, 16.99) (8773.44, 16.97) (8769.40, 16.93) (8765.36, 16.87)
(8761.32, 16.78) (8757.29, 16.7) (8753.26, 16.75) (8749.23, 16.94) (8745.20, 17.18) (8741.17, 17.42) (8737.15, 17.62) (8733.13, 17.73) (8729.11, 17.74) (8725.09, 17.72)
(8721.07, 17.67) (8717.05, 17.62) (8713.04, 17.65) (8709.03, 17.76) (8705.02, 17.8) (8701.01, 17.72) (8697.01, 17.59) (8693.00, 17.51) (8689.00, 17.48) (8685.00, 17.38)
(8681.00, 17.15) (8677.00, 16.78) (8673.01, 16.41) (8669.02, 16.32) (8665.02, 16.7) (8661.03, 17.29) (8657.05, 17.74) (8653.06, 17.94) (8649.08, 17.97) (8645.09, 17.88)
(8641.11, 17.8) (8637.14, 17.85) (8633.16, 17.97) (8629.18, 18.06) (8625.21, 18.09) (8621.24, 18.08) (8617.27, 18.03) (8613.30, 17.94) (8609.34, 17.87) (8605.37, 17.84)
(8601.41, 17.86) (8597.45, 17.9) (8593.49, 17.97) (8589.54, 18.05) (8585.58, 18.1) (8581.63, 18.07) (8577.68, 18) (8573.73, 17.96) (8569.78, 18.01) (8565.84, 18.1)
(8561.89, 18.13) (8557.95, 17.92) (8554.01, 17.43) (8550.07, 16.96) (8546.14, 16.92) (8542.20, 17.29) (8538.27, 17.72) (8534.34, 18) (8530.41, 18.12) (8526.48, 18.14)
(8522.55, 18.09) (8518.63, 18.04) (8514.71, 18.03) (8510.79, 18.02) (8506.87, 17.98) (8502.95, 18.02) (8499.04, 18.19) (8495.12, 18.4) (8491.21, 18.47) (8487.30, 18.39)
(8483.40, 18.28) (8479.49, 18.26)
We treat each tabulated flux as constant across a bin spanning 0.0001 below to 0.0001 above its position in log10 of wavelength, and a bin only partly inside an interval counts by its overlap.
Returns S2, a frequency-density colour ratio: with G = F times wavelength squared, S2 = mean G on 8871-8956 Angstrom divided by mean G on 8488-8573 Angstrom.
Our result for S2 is 1.0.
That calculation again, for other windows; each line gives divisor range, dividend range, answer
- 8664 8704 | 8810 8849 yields 1.04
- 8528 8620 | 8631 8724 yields 1.00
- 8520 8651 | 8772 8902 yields 1.01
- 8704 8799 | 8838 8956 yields 1.01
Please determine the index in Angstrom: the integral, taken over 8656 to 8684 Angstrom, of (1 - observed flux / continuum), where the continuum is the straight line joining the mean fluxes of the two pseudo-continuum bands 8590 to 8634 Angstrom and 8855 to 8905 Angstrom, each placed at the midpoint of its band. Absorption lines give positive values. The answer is 1.3 Angstrom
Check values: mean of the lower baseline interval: 18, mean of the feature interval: 16.9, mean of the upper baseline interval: 16.7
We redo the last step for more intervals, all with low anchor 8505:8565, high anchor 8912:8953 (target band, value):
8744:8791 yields 0.6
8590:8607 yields -0.3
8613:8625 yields -0.3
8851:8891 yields 0.3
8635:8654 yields -0.4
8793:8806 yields -0.1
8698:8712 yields -0.3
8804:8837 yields -0.1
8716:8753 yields -0.5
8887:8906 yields 0.1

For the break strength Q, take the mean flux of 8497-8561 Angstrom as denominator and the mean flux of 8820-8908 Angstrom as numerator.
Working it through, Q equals 0.95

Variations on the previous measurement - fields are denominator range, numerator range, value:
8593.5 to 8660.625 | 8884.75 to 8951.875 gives 0.93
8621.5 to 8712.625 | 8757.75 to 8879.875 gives 0.97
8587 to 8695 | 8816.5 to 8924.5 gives 0.96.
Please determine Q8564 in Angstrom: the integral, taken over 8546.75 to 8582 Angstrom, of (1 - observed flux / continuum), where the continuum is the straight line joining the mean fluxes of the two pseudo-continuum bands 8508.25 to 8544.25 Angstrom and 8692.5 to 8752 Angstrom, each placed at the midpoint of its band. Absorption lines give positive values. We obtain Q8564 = 0.1 Angstrom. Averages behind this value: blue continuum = 17.9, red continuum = 17.6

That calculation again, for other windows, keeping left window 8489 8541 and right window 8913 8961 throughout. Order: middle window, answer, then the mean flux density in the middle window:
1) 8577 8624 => -0.45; 18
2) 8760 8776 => 0.34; 16.9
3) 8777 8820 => 0.12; 17.1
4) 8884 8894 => 0.08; 16.7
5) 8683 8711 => -0.18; 17.6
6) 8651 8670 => 0.39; 17.2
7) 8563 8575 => -0.09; 18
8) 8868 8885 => 0.17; 16.7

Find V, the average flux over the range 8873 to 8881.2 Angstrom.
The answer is 16.8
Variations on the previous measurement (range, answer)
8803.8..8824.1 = 17.1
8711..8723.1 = 17.6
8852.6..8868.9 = 16.7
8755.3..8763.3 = 16.7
